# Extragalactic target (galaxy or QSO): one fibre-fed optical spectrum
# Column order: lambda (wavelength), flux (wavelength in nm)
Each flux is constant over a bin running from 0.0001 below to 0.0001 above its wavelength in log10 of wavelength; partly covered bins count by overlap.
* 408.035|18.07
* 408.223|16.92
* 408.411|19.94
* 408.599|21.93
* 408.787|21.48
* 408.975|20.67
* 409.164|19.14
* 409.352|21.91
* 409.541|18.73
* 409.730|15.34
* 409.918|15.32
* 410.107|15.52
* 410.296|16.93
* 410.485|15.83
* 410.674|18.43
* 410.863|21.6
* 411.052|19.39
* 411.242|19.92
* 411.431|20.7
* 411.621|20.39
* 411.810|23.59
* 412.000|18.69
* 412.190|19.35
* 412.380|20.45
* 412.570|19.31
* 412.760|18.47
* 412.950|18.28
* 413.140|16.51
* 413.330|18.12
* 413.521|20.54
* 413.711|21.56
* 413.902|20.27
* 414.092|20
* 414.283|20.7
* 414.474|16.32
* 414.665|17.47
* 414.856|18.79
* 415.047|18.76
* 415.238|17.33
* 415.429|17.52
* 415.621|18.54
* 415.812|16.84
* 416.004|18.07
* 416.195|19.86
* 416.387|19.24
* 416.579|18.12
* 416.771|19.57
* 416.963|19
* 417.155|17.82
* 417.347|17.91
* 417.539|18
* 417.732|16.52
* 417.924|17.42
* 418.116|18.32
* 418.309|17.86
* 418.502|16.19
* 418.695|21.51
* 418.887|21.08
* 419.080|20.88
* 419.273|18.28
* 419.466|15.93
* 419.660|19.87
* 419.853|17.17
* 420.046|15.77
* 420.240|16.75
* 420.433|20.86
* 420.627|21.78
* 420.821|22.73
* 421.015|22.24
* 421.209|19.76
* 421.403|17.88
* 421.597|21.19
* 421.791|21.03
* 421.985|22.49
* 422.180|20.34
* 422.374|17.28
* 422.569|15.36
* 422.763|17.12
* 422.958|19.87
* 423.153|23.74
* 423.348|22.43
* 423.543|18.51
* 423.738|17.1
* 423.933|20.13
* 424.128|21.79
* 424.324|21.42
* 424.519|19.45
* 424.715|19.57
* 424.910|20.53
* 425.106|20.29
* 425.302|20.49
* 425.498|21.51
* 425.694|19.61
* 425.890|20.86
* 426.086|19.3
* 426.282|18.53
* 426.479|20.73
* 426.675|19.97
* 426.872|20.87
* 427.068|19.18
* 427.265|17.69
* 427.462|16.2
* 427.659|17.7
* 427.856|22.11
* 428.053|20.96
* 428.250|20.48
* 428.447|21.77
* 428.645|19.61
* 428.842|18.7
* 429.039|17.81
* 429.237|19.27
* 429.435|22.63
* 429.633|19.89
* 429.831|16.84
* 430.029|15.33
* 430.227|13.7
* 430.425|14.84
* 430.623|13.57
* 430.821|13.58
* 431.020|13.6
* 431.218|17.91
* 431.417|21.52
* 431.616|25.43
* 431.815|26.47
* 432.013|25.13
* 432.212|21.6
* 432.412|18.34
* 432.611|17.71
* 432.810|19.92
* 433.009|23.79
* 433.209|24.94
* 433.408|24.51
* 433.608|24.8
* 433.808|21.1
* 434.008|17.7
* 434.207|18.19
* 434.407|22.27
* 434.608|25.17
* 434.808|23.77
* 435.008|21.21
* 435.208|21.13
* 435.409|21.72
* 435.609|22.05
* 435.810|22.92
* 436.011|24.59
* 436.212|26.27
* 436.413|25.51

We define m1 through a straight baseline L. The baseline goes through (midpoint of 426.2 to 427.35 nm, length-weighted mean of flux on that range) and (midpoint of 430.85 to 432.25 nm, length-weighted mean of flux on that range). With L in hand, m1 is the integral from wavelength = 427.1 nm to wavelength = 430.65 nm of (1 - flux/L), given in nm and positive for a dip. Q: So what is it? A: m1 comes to 0.33 nm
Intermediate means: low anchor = 19.5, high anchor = 21.3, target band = 18.4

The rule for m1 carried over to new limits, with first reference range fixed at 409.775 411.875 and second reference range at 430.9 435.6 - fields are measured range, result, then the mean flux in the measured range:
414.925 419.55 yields 0.28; 18.4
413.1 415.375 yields 0.03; 18.9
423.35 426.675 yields 0.08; 20.1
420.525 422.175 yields -0.08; 21.1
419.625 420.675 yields 0.08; 18.5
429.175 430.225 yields 0.14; 18.3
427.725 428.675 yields 0.00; 21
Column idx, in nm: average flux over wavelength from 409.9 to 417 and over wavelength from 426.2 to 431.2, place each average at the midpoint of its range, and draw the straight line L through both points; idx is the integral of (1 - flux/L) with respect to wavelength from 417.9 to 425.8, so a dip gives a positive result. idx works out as -0.48 nm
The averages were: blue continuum 18.9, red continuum 18.2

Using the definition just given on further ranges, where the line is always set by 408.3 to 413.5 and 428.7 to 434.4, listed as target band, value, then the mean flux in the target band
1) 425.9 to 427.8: 0.045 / 19.1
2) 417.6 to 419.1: 0.056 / 18.6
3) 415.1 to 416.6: 0.081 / 18.2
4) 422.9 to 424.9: -0.099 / 20.4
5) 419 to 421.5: 0.019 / 19.2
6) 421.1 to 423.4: -0.050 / 19.8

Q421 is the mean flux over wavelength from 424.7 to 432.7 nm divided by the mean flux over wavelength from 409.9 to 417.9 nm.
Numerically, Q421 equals 1.03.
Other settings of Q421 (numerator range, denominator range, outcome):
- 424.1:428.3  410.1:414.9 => 1.04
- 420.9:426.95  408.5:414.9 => 1.05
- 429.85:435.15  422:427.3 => 1.02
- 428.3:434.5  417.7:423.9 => 1.03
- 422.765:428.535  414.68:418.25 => 1.10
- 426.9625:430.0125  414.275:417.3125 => 1.05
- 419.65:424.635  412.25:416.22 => 1.06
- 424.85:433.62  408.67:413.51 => 1.04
